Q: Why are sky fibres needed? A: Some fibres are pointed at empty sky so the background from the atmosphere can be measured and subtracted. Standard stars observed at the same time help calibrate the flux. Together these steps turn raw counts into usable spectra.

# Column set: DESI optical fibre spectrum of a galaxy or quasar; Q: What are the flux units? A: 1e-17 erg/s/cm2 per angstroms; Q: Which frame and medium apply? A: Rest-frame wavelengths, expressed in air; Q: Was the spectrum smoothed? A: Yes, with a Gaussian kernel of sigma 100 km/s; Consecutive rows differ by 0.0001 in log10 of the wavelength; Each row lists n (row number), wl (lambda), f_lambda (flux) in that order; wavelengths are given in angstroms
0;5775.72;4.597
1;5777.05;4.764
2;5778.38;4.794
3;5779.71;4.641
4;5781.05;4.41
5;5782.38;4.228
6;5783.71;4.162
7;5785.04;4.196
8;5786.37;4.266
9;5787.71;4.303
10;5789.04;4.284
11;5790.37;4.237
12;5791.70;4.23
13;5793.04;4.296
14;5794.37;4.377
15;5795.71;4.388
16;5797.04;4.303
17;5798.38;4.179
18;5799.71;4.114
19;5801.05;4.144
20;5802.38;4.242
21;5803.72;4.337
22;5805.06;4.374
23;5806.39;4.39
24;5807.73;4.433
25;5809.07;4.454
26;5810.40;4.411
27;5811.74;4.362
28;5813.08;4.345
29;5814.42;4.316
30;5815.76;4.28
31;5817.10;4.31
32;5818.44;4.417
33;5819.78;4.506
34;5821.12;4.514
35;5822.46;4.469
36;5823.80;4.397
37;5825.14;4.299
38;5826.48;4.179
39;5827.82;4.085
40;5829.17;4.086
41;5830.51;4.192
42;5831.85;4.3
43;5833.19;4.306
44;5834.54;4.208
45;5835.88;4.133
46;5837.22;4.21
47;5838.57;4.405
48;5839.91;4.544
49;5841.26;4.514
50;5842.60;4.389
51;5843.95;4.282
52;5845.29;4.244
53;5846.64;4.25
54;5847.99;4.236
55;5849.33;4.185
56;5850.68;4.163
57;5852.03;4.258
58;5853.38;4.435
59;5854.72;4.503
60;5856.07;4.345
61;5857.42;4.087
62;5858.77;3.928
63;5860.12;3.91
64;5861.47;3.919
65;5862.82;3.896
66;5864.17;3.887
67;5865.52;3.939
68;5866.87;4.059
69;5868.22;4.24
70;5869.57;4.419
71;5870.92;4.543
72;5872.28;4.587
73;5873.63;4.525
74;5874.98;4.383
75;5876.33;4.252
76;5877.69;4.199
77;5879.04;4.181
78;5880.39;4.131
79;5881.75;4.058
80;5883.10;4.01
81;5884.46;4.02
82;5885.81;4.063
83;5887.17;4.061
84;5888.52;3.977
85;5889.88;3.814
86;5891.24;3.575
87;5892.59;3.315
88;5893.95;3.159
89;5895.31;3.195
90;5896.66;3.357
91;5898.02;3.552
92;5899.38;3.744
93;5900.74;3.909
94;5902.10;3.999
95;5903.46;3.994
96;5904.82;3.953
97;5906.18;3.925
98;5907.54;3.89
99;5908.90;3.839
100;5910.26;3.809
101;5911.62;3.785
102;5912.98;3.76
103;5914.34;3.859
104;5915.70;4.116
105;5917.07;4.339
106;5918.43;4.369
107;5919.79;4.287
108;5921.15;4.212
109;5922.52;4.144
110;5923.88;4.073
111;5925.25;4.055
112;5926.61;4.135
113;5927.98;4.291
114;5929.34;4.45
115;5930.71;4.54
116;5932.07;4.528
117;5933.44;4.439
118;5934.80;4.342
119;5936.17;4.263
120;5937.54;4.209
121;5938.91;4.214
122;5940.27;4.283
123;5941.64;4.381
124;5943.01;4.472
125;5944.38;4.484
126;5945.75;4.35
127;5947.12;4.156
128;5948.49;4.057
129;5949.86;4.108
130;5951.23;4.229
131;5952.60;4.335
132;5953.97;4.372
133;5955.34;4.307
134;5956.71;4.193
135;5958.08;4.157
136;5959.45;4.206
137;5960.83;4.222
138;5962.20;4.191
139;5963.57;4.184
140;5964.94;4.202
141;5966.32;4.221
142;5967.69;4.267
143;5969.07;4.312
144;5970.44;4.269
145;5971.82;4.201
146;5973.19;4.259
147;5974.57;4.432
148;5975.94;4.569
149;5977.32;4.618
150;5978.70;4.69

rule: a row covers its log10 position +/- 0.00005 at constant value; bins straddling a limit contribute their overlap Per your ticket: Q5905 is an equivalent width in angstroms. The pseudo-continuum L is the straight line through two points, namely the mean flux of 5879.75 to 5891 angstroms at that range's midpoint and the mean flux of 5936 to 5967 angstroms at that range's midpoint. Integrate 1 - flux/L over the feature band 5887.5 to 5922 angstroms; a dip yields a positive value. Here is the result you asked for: 2.0 angstroms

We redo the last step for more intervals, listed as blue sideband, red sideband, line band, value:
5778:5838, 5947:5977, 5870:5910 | 3.2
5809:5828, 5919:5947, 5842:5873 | 1.0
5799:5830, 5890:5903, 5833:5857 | -1.6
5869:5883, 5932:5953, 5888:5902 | 2.4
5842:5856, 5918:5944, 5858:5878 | 0.6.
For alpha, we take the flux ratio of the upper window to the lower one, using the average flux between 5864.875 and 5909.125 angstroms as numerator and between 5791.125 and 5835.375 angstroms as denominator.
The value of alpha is 0.92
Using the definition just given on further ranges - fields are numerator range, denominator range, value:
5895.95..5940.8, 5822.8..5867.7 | 0.97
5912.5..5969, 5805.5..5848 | 0.98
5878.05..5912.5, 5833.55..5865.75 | 0.91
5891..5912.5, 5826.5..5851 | 0.87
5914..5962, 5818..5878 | 1.00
